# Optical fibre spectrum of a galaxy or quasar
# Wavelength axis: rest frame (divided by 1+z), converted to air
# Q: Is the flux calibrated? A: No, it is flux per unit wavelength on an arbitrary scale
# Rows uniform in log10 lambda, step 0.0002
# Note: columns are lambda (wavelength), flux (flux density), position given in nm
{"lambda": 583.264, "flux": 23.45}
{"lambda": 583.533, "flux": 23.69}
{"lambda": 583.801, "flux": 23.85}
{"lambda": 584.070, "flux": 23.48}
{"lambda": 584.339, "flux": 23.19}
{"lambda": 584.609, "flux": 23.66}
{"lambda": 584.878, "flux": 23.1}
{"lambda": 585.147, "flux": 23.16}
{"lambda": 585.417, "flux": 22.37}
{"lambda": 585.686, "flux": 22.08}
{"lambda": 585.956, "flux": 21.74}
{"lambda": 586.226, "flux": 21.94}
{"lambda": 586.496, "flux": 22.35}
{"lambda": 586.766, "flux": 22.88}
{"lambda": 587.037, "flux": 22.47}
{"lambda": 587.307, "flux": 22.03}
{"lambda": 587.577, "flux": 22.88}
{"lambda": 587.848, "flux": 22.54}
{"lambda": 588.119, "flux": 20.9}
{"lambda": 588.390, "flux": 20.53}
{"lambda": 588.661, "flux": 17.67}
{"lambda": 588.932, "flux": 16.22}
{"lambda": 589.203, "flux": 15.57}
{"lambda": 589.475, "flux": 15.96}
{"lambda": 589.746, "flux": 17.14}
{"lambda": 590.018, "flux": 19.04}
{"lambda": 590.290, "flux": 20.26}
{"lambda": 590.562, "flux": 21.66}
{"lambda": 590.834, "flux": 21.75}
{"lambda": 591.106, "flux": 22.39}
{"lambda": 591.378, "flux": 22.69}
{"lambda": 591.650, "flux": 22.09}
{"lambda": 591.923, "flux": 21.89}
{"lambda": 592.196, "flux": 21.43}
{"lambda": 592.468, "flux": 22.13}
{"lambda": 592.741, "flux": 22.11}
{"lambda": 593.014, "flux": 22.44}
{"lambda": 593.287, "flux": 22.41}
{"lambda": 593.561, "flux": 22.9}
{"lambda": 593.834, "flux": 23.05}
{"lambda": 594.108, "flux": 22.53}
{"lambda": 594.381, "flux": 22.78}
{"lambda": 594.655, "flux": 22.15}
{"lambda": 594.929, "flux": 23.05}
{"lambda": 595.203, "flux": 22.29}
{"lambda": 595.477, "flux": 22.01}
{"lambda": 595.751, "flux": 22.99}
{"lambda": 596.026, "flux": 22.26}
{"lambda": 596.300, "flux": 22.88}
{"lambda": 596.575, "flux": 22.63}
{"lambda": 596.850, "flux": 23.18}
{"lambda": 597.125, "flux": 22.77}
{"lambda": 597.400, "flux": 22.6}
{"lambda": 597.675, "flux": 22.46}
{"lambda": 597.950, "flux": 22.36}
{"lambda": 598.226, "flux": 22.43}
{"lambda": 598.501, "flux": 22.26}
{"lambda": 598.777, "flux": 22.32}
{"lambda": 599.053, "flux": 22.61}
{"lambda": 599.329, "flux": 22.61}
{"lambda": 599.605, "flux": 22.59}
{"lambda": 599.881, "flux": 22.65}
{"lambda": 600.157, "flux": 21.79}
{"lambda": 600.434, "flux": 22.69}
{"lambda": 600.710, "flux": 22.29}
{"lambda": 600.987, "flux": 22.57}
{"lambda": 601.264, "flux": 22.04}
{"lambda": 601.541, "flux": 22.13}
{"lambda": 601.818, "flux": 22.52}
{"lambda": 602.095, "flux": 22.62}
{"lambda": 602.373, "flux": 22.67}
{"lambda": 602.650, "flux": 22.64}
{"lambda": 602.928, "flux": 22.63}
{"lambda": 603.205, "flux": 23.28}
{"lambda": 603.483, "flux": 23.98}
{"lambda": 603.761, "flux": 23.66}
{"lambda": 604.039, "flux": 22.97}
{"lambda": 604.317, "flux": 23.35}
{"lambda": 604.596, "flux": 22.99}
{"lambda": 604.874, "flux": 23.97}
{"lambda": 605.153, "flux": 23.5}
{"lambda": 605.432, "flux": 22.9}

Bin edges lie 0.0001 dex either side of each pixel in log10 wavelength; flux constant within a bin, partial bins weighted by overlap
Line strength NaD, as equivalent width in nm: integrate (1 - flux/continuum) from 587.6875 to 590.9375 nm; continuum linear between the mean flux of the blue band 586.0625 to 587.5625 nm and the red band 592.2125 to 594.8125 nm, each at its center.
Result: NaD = 0.48 nm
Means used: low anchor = 22.4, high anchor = 22.5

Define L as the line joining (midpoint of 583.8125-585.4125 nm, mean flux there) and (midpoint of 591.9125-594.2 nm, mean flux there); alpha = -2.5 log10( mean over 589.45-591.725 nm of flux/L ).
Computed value 0.11 mag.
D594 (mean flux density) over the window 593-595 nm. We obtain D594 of 22.7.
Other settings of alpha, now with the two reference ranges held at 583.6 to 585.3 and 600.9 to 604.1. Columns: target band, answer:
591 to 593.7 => 0.04 mag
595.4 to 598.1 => 0.02 mag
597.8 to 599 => 0.03 mag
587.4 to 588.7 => 0.10 mag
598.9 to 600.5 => 0.02 mag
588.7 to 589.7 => 0.39 mag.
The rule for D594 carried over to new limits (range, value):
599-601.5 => 22.4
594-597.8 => 22.6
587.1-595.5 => 21.1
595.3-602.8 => 22.5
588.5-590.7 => 18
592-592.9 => 21.9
